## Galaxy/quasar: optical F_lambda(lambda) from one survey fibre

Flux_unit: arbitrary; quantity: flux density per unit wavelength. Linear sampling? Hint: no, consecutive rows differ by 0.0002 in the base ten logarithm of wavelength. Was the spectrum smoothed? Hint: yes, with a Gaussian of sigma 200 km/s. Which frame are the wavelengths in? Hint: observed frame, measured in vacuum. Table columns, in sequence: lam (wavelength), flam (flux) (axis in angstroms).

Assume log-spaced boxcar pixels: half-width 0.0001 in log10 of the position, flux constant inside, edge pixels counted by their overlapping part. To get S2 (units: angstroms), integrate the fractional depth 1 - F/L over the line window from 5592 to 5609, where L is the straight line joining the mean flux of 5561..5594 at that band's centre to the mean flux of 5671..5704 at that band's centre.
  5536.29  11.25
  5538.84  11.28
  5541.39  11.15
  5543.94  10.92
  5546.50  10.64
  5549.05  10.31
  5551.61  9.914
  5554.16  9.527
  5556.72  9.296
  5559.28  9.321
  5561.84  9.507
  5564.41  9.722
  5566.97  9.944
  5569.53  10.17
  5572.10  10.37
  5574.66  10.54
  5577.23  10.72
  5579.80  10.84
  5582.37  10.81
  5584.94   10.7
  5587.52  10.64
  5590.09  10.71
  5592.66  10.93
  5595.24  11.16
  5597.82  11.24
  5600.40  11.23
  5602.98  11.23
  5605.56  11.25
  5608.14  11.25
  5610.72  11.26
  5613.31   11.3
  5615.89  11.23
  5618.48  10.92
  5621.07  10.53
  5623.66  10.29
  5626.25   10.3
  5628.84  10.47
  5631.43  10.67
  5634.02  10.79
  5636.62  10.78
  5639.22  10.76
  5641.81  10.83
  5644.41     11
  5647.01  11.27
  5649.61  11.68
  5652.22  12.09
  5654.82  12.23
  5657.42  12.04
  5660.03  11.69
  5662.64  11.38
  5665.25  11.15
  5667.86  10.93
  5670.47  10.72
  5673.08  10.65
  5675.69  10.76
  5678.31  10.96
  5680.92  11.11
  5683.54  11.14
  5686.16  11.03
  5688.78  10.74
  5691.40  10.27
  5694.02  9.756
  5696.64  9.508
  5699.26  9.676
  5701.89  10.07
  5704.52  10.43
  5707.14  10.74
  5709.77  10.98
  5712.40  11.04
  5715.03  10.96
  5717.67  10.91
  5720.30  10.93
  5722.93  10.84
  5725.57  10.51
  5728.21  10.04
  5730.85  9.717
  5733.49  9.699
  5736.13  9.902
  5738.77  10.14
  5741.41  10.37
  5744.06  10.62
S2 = -1.21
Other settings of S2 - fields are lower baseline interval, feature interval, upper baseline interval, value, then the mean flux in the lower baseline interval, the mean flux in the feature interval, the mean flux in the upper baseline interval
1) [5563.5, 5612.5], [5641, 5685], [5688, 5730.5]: -2.9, 10.8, 11.3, 10.4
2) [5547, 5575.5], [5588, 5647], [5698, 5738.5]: -4.9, 9.89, 10.9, 10.4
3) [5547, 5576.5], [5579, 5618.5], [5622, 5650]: -2.7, 9.91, 11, 10.8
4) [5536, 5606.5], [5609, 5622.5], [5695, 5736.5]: -0.7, 10.5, 11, 10.4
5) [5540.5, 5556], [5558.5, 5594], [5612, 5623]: 0.8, 10.4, 10.4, 10.9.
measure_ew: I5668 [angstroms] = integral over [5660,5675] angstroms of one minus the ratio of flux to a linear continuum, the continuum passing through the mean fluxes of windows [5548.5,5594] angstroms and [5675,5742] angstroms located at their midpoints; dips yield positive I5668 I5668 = -0.9 angstroms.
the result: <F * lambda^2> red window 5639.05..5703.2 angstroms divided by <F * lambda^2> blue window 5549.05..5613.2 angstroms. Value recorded 1.1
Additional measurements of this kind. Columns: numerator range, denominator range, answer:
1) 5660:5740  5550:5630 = 1.04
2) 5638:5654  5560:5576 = 1.16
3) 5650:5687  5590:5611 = 1.04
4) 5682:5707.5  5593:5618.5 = 0.95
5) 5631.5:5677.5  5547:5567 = 1.19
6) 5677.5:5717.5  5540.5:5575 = 1.10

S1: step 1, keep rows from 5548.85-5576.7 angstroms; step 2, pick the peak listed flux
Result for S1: 10.54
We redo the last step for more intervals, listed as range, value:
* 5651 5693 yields 12.23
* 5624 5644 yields 10.83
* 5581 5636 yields 11.3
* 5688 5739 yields 11.04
